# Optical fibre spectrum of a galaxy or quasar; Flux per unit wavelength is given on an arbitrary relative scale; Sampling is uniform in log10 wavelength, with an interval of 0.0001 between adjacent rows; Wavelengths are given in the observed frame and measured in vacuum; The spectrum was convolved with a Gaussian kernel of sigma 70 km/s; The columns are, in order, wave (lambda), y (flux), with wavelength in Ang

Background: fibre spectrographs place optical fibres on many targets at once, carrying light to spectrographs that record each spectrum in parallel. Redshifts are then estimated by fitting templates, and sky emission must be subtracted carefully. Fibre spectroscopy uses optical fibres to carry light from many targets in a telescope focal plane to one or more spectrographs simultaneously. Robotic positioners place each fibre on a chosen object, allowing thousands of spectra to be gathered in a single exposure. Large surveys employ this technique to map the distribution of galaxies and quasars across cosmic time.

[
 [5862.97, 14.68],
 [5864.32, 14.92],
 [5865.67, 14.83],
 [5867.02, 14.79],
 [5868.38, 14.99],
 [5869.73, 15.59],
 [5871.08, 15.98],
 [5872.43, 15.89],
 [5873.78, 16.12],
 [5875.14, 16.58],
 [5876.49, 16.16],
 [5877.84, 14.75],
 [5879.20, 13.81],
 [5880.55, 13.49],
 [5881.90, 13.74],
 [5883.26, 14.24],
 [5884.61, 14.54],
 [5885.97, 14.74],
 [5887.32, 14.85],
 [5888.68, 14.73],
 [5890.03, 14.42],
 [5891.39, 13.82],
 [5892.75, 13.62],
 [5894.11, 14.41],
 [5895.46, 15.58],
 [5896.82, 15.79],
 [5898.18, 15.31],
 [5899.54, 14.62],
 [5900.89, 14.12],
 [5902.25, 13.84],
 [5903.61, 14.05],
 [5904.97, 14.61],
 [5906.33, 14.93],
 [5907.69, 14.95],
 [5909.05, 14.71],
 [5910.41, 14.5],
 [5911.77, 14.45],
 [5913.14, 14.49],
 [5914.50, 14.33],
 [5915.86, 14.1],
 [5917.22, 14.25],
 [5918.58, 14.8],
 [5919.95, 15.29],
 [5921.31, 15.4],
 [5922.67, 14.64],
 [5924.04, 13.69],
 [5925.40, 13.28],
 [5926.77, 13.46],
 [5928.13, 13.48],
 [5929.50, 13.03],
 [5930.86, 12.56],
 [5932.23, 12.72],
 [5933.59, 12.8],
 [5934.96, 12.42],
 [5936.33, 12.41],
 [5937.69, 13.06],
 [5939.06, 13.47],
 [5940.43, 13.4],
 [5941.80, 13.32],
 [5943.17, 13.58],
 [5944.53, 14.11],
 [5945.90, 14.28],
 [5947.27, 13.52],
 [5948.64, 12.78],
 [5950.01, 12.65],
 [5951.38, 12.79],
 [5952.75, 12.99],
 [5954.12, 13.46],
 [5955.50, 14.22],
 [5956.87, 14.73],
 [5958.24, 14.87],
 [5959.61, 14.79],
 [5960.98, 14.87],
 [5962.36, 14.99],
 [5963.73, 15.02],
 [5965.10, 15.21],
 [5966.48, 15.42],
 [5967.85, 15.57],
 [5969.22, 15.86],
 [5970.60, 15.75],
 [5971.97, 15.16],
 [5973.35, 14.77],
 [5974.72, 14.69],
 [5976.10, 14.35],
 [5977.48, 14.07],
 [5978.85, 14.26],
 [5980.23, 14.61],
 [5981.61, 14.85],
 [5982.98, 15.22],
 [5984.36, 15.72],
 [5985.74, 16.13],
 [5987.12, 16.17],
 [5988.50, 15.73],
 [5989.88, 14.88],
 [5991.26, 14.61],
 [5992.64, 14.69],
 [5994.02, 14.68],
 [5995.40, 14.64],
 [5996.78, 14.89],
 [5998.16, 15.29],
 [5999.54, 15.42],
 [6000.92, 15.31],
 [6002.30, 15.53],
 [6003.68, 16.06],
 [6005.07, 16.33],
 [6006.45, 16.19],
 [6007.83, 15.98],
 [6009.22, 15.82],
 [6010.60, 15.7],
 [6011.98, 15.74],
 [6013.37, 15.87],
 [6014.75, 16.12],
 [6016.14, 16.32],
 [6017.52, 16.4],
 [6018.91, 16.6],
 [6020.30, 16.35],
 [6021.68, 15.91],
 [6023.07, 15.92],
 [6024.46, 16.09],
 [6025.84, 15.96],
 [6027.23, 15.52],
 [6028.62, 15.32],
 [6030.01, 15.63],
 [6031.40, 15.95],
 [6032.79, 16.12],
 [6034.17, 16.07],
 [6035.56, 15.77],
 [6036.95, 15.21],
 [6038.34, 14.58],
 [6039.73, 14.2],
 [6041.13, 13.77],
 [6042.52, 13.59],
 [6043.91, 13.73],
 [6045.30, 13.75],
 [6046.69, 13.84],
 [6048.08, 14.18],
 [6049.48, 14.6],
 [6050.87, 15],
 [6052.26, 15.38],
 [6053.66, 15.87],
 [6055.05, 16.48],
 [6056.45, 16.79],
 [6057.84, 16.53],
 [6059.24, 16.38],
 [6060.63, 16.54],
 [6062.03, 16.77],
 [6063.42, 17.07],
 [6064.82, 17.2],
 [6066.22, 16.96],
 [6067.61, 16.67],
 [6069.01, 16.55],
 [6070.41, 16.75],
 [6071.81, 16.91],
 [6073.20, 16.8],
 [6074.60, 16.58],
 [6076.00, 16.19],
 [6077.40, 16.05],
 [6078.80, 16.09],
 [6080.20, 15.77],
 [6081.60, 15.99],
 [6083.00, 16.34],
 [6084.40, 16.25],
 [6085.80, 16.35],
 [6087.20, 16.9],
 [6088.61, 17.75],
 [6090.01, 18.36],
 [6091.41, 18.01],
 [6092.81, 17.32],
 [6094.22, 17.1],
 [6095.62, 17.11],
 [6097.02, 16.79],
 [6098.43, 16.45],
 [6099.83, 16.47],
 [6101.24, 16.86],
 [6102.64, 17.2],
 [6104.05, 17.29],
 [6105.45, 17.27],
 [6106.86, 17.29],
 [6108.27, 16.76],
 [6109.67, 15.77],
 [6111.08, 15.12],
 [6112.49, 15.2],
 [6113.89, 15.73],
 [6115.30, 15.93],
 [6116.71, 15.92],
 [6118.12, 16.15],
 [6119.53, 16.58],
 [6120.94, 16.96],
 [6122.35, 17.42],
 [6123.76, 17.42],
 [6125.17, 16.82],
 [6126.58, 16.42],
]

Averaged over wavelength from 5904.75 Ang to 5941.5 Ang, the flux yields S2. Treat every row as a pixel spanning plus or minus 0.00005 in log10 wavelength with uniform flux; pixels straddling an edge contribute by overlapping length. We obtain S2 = 13.9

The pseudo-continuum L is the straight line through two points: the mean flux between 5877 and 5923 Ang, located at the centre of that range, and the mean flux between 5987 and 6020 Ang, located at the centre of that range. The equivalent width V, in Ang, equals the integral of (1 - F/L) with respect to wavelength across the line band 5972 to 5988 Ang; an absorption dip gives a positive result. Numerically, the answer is 0.39 Ang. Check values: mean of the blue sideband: 14.5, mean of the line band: 15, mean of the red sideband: 15.6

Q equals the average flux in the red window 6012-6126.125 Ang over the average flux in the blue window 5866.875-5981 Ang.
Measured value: 1.1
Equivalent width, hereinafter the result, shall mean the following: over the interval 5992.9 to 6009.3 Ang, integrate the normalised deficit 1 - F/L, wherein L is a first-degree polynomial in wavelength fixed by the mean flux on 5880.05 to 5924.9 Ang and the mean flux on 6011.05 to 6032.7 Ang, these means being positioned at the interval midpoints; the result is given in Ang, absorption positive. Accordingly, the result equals 0.26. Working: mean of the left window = 14.5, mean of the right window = 16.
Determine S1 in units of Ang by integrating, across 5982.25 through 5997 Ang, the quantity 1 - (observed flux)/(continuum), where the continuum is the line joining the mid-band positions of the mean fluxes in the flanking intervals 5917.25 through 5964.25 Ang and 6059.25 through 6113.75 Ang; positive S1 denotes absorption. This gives -0.5 Ang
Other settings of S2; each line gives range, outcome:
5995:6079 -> 15.8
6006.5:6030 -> 16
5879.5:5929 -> 14.4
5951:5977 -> 14.7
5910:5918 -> 14.4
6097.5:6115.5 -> 16.4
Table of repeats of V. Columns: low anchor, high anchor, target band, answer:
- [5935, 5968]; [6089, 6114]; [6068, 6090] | -0.21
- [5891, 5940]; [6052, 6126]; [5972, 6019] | -0.38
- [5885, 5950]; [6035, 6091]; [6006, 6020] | -0.73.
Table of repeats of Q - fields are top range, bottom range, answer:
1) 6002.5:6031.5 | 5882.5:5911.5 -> 1.10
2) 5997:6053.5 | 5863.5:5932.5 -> 1.06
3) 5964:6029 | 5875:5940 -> 1.09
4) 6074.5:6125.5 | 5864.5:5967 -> 1.16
